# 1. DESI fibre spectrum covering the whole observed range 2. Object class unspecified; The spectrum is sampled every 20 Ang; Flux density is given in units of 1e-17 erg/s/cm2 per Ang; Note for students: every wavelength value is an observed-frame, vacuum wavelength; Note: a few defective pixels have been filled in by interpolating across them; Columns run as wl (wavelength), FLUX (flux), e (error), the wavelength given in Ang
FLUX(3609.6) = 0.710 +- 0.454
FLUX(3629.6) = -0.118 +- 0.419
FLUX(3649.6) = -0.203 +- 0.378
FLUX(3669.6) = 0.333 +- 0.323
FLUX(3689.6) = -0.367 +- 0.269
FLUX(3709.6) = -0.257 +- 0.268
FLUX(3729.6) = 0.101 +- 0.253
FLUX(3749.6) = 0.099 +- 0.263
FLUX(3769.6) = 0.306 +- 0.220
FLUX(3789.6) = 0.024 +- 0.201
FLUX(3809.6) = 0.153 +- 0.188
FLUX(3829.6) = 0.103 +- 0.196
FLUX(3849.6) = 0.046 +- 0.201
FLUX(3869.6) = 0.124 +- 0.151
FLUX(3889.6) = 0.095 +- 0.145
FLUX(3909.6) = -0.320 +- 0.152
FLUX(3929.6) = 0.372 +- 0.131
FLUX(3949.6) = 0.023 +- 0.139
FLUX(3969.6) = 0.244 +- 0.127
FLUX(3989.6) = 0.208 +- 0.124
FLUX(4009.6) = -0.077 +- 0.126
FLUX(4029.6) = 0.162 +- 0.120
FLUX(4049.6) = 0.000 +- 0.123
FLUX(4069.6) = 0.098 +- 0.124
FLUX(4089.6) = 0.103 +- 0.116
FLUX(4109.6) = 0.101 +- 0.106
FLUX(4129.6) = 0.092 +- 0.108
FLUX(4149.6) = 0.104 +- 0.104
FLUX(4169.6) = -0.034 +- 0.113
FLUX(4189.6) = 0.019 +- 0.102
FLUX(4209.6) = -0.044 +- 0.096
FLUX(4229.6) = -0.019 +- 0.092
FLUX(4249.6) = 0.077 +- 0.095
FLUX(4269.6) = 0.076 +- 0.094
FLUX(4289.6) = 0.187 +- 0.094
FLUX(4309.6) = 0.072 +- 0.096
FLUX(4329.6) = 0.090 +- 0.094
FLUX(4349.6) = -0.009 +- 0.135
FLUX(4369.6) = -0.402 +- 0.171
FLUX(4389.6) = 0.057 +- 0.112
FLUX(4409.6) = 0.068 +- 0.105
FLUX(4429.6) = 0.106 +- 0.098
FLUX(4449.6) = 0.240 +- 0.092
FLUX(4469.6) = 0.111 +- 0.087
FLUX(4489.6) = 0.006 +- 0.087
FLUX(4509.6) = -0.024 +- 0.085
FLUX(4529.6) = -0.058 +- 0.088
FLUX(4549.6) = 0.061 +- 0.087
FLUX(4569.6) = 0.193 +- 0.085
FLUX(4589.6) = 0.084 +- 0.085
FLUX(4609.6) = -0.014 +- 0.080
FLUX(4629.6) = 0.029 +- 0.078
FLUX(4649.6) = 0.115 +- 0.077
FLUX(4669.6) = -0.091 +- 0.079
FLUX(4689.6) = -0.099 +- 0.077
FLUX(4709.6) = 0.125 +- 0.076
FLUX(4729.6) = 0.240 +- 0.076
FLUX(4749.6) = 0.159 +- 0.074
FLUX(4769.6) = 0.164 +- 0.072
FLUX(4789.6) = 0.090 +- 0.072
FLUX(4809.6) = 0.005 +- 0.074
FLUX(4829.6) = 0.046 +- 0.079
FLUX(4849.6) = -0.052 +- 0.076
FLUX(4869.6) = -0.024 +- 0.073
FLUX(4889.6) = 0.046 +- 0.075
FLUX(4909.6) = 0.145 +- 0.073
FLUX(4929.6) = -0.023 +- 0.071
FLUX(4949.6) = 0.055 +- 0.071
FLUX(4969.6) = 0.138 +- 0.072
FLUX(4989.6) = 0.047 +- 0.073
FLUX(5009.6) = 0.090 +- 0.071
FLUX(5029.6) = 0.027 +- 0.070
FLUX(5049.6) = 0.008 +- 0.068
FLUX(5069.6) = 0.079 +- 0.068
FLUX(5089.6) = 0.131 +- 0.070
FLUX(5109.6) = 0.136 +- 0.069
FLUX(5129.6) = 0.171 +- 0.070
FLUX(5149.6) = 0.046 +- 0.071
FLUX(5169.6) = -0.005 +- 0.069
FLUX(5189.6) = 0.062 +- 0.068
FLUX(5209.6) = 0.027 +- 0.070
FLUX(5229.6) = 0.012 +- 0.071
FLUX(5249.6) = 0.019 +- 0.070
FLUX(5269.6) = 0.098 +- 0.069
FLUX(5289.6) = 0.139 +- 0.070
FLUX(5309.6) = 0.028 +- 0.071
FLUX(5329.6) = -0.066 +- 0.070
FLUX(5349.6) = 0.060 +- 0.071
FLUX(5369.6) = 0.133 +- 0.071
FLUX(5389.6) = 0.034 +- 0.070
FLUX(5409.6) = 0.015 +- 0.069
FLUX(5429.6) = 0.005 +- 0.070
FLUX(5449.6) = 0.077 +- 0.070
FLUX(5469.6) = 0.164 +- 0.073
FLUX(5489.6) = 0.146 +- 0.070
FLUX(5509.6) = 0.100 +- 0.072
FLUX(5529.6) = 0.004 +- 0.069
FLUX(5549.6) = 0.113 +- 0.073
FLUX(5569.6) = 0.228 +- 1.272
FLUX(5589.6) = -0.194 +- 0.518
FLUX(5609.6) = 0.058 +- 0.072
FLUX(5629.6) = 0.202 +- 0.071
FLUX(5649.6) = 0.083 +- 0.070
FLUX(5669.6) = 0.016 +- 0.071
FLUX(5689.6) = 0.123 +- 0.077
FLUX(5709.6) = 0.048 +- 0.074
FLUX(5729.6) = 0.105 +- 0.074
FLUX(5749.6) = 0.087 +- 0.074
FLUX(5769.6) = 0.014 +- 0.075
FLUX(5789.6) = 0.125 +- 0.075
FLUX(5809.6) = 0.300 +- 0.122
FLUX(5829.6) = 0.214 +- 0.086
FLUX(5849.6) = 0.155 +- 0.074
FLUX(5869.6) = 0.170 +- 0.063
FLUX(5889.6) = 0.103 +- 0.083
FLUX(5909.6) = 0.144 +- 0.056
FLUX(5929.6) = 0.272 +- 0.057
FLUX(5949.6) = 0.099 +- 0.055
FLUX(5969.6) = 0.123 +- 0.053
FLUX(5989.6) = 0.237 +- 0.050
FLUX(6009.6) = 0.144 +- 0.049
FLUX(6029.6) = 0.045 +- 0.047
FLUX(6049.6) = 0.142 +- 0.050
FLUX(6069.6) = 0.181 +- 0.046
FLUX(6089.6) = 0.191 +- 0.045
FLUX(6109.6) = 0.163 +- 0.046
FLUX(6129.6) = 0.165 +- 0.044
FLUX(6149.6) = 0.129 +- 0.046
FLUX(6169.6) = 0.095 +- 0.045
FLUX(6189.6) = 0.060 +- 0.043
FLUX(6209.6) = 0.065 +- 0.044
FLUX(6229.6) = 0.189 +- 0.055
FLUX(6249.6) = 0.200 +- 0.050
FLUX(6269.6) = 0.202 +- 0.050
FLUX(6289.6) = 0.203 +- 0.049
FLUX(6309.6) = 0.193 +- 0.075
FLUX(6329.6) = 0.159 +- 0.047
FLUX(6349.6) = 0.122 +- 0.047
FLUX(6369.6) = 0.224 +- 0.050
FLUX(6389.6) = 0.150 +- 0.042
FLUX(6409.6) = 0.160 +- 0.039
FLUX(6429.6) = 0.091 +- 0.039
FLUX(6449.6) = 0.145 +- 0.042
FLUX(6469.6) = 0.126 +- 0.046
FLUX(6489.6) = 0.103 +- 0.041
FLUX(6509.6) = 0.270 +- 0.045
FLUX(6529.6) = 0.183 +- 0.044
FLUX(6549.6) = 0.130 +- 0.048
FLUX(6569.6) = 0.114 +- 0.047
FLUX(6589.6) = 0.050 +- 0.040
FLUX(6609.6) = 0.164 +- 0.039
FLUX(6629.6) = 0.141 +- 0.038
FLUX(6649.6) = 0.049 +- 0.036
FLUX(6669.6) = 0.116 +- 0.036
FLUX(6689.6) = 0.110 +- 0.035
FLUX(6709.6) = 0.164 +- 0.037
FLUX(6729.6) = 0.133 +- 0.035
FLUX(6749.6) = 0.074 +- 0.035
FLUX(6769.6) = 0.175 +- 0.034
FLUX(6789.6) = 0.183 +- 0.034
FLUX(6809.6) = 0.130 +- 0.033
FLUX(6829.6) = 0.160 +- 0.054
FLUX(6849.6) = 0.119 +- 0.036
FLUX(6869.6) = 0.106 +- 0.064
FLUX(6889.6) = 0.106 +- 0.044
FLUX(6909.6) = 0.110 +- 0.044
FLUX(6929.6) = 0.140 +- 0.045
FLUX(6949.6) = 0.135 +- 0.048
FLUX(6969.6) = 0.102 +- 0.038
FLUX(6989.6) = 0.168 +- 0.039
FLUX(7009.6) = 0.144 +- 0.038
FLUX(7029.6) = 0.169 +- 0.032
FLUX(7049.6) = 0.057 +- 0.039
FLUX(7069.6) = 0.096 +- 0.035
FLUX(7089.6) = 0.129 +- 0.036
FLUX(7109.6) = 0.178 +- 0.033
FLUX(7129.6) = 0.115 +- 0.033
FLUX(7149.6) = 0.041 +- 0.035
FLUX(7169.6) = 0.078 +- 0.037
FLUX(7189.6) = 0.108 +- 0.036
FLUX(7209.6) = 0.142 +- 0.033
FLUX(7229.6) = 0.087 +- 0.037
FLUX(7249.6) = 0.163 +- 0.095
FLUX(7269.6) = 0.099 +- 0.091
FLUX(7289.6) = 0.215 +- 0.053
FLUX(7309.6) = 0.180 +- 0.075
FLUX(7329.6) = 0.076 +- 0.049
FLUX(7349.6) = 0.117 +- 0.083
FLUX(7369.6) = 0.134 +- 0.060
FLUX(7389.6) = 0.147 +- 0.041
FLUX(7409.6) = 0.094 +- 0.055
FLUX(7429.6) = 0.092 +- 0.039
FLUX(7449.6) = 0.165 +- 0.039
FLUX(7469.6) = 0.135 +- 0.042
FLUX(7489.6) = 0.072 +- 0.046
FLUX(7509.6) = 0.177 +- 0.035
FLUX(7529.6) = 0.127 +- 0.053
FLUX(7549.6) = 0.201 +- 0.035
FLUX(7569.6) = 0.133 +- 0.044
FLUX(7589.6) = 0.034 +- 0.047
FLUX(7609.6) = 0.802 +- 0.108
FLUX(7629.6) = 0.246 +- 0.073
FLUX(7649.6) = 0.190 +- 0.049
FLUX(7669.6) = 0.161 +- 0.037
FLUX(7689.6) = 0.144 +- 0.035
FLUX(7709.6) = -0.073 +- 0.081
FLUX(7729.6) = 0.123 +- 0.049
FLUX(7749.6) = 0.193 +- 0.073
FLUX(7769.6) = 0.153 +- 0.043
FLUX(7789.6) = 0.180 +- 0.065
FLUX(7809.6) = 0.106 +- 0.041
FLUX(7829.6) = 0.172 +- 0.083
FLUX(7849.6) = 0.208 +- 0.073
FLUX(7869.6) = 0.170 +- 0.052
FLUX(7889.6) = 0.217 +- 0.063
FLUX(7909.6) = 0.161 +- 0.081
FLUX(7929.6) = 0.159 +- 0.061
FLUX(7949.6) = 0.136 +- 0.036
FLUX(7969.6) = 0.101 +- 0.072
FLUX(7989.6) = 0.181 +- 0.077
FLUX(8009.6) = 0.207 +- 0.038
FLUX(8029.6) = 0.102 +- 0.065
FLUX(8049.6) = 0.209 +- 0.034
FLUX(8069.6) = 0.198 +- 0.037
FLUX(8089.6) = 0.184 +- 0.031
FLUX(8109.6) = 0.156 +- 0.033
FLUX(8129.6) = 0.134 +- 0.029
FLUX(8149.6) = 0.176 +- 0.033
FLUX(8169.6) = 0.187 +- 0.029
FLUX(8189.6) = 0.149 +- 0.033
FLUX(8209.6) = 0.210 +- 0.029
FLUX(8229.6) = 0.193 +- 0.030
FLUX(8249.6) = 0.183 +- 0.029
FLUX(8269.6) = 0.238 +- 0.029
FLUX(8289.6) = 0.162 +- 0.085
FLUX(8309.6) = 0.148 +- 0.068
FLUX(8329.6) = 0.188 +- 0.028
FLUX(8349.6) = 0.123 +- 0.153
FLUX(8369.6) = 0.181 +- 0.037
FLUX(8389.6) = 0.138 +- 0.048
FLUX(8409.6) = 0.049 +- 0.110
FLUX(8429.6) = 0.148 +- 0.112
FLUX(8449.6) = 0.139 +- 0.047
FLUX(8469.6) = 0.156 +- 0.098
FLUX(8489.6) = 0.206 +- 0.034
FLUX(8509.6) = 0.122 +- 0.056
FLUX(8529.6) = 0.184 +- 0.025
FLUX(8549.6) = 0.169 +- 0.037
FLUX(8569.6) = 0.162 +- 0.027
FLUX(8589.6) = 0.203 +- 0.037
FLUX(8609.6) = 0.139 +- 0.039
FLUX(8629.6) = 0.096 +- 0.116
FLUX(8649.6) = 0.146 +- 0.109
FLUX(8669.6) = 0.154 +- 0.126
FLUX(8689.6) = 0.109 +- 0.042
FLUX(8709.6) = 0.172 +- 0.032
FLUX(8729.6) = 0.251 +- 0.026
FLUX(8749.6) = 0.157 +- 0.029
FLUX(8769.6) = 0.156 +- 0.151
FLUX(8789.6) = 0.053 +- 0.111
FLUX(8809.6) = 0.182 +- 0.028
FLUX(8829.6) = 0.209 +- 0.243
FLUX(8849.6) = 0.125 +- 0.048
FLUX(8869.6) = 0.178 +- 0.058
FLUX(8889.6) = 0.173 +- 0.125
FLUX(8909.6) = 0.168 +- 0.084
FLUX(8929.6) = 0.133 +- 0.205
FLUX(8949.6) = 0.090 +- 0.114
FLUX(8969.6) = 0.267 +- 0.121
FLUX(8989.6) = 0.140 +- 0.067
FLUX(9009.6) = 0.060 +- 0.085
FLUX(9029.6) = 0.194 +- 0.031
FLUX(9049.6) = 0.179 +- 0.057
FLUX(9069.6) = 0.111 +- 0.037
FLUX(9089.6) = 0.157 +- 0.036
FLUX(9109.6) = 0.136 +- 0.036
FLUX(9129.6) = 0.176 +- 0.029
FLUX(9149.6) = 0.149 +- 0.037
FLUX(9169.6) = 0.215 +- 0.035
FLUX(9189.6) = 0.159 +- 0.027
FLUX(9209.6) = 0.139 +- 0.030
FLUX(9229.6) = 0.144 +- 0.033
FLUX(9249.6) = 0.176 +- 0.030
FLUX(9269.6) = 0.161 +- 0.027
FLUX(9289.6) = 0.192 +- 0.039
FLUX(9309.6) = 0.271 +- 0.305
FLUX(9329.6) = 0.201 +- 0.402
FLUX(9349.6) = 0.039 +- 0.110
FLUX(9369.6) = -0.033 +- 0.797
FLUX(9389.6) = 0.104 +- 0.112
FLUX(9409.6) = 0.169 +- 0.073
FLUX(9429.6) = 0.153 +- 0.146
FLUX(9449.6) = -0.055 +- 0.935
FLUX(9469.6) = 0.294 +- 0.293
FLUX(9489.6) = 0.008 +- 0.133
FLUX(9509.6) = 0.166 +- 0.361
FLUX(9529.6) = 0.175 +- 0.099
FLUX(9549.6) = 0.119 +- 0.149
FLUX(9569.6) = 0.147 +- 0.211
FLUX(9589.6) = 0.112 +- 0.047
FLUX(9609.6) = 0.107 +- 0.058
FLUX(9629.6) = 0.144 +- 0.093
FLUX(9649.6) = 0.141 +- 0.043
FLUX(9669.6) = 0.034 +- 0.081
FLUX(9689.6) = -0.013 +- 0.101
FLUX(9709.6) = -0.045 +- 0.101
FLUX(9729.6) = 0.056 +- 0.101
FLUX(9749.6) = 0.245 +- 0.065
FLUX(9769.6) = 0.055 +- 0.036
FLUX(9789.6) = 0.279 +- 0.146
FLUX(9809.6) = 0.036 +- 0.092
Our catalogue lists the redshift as 1.041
